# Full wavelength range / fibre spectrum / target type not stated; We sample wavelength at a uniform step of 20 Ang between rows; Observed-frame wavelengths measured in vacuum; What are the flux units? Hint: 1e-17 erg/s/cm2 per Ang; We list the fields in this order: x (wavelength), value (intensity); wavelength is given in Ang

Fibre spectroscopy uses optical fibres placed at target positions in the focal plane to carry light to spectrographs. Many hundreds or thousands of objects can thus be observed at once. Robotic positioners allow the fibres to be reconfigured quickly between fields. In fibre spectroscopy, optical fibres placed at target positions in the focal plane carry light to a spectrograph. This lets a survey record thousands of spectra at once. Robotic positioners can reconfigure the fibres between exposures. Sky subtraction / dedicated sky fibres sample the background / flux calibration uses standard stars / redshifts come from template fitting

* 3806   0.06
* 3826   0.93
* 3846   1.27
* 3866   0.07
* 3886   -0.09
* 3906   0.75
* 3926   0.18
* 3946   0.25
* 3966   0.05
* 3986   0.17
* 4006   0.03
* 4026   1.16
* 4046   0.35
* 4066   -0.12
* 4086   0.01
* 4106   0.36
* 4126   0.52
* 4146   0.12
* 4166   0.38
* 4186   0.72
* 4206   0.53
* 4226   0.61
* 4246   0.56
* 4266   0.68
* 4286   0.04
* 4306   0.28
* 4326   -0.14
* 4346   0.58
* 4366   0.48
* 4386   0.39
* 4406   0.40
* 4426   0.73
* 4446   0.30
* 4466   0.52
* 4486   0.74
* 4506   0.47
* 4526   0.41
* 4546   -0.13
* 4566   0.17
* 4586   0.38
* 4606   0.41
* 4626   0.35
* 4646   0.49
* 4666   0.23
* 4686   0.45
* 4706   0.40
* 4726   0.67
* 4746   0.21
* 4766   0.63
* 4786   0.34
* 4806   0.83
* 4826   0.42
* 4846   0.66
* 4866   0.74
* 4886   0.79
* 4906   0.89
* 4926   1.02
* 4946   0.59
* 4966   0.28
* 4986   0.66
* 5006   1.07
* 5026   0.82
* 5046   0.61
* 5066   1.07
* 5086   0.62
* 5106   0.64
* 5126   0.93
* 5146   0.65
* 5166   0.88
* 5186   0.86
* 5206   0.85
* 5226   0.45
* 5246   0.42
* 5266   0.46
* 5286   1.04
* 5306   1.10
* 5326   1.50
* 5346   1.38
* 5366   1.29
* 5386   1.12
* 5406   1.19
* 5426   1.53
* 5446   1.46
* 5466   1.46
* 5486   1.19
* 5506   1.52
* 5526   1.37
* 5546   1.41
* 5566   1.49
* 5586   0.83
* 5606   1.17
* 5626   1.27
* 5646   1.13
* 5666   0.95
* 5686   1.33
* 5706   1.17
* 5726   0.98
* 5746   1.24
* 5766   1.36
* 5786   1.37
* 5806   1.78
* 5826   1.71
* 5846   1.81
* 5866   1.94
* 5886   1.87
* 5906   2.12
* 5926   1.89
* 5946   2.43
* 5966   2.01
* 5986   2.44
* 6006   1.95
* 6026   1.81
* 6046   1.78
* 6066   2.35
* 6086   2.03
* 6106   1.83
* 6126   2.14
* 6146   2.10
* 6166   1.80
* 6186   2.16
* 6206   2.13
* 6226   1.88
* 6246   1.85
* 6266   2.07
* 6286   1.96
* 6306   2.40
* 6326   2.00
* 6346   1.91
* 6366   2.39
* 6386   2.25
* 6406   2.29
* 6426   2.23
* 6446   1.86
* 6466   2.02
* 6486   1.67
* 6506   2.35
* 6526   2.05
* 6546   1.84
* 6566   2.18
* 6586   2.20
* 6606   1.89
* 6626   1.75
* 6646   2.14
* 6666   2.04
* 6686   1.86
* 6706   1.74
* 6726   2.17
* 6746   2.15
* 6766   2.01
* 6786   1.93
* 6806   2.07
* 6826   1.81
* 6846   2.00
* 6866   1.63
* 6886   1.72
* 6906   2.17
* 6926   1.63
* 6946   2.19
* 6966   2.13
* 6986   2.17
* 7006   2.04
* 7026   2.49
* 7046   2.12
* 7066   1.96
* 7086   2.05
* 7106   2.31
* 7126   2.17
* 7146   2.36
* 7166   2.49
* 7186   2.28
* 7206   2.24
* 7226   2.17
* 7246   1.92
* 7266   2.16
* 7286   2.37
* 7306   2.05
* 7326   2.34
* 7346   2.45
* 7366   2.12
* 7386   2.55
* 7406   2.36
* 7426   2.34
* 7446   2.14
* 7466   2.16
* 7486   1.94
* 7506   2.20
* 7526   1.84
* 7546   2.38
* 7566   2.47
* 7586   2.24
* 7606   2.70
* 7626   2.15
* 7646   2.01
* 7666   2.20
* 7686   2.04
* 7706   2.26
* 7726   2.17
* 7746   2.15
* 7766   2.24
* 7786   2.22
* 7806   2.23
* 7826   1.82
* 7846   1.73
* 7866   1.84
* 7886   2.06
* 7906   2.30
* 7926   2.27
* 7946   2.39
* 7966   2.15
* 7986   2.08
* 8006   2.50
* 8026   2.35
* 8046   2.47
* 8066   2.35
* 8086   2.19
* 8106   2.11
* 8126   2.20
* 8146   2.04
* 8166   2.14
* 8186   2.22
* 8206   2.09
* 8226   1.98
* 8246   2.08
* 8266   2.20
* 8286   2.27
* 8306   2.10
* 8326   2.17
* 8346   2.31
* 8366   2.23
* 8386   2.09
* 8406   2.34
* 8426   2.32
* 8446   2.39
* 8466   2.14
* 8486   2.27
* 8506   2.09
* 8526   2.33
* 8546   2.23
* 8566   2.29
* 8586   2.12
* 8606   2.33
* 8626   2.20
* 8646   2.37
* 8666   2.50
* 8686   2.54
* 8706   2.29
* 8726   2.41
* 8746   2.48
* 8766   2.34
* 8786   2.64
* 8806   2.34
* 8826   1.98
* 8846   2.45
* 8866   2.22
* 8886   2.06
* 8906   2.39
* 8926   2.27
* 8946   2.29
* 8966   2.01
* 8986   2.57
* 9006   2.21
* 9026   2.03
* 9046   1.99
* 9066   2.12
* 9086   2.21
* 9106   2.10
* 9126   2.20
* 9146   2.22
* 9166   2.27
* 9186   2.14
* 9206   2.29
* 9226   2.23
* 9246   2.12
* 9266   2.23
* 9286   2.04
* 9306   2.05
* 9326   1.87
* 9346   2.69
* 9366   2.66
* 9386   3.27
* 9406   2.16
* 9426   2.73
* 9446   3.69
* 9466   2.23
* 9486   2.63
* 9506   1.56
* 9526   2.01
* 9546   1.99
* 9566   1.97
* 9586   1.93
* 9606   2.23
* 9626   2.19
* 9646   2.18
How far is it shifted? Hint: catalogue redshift 0.328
